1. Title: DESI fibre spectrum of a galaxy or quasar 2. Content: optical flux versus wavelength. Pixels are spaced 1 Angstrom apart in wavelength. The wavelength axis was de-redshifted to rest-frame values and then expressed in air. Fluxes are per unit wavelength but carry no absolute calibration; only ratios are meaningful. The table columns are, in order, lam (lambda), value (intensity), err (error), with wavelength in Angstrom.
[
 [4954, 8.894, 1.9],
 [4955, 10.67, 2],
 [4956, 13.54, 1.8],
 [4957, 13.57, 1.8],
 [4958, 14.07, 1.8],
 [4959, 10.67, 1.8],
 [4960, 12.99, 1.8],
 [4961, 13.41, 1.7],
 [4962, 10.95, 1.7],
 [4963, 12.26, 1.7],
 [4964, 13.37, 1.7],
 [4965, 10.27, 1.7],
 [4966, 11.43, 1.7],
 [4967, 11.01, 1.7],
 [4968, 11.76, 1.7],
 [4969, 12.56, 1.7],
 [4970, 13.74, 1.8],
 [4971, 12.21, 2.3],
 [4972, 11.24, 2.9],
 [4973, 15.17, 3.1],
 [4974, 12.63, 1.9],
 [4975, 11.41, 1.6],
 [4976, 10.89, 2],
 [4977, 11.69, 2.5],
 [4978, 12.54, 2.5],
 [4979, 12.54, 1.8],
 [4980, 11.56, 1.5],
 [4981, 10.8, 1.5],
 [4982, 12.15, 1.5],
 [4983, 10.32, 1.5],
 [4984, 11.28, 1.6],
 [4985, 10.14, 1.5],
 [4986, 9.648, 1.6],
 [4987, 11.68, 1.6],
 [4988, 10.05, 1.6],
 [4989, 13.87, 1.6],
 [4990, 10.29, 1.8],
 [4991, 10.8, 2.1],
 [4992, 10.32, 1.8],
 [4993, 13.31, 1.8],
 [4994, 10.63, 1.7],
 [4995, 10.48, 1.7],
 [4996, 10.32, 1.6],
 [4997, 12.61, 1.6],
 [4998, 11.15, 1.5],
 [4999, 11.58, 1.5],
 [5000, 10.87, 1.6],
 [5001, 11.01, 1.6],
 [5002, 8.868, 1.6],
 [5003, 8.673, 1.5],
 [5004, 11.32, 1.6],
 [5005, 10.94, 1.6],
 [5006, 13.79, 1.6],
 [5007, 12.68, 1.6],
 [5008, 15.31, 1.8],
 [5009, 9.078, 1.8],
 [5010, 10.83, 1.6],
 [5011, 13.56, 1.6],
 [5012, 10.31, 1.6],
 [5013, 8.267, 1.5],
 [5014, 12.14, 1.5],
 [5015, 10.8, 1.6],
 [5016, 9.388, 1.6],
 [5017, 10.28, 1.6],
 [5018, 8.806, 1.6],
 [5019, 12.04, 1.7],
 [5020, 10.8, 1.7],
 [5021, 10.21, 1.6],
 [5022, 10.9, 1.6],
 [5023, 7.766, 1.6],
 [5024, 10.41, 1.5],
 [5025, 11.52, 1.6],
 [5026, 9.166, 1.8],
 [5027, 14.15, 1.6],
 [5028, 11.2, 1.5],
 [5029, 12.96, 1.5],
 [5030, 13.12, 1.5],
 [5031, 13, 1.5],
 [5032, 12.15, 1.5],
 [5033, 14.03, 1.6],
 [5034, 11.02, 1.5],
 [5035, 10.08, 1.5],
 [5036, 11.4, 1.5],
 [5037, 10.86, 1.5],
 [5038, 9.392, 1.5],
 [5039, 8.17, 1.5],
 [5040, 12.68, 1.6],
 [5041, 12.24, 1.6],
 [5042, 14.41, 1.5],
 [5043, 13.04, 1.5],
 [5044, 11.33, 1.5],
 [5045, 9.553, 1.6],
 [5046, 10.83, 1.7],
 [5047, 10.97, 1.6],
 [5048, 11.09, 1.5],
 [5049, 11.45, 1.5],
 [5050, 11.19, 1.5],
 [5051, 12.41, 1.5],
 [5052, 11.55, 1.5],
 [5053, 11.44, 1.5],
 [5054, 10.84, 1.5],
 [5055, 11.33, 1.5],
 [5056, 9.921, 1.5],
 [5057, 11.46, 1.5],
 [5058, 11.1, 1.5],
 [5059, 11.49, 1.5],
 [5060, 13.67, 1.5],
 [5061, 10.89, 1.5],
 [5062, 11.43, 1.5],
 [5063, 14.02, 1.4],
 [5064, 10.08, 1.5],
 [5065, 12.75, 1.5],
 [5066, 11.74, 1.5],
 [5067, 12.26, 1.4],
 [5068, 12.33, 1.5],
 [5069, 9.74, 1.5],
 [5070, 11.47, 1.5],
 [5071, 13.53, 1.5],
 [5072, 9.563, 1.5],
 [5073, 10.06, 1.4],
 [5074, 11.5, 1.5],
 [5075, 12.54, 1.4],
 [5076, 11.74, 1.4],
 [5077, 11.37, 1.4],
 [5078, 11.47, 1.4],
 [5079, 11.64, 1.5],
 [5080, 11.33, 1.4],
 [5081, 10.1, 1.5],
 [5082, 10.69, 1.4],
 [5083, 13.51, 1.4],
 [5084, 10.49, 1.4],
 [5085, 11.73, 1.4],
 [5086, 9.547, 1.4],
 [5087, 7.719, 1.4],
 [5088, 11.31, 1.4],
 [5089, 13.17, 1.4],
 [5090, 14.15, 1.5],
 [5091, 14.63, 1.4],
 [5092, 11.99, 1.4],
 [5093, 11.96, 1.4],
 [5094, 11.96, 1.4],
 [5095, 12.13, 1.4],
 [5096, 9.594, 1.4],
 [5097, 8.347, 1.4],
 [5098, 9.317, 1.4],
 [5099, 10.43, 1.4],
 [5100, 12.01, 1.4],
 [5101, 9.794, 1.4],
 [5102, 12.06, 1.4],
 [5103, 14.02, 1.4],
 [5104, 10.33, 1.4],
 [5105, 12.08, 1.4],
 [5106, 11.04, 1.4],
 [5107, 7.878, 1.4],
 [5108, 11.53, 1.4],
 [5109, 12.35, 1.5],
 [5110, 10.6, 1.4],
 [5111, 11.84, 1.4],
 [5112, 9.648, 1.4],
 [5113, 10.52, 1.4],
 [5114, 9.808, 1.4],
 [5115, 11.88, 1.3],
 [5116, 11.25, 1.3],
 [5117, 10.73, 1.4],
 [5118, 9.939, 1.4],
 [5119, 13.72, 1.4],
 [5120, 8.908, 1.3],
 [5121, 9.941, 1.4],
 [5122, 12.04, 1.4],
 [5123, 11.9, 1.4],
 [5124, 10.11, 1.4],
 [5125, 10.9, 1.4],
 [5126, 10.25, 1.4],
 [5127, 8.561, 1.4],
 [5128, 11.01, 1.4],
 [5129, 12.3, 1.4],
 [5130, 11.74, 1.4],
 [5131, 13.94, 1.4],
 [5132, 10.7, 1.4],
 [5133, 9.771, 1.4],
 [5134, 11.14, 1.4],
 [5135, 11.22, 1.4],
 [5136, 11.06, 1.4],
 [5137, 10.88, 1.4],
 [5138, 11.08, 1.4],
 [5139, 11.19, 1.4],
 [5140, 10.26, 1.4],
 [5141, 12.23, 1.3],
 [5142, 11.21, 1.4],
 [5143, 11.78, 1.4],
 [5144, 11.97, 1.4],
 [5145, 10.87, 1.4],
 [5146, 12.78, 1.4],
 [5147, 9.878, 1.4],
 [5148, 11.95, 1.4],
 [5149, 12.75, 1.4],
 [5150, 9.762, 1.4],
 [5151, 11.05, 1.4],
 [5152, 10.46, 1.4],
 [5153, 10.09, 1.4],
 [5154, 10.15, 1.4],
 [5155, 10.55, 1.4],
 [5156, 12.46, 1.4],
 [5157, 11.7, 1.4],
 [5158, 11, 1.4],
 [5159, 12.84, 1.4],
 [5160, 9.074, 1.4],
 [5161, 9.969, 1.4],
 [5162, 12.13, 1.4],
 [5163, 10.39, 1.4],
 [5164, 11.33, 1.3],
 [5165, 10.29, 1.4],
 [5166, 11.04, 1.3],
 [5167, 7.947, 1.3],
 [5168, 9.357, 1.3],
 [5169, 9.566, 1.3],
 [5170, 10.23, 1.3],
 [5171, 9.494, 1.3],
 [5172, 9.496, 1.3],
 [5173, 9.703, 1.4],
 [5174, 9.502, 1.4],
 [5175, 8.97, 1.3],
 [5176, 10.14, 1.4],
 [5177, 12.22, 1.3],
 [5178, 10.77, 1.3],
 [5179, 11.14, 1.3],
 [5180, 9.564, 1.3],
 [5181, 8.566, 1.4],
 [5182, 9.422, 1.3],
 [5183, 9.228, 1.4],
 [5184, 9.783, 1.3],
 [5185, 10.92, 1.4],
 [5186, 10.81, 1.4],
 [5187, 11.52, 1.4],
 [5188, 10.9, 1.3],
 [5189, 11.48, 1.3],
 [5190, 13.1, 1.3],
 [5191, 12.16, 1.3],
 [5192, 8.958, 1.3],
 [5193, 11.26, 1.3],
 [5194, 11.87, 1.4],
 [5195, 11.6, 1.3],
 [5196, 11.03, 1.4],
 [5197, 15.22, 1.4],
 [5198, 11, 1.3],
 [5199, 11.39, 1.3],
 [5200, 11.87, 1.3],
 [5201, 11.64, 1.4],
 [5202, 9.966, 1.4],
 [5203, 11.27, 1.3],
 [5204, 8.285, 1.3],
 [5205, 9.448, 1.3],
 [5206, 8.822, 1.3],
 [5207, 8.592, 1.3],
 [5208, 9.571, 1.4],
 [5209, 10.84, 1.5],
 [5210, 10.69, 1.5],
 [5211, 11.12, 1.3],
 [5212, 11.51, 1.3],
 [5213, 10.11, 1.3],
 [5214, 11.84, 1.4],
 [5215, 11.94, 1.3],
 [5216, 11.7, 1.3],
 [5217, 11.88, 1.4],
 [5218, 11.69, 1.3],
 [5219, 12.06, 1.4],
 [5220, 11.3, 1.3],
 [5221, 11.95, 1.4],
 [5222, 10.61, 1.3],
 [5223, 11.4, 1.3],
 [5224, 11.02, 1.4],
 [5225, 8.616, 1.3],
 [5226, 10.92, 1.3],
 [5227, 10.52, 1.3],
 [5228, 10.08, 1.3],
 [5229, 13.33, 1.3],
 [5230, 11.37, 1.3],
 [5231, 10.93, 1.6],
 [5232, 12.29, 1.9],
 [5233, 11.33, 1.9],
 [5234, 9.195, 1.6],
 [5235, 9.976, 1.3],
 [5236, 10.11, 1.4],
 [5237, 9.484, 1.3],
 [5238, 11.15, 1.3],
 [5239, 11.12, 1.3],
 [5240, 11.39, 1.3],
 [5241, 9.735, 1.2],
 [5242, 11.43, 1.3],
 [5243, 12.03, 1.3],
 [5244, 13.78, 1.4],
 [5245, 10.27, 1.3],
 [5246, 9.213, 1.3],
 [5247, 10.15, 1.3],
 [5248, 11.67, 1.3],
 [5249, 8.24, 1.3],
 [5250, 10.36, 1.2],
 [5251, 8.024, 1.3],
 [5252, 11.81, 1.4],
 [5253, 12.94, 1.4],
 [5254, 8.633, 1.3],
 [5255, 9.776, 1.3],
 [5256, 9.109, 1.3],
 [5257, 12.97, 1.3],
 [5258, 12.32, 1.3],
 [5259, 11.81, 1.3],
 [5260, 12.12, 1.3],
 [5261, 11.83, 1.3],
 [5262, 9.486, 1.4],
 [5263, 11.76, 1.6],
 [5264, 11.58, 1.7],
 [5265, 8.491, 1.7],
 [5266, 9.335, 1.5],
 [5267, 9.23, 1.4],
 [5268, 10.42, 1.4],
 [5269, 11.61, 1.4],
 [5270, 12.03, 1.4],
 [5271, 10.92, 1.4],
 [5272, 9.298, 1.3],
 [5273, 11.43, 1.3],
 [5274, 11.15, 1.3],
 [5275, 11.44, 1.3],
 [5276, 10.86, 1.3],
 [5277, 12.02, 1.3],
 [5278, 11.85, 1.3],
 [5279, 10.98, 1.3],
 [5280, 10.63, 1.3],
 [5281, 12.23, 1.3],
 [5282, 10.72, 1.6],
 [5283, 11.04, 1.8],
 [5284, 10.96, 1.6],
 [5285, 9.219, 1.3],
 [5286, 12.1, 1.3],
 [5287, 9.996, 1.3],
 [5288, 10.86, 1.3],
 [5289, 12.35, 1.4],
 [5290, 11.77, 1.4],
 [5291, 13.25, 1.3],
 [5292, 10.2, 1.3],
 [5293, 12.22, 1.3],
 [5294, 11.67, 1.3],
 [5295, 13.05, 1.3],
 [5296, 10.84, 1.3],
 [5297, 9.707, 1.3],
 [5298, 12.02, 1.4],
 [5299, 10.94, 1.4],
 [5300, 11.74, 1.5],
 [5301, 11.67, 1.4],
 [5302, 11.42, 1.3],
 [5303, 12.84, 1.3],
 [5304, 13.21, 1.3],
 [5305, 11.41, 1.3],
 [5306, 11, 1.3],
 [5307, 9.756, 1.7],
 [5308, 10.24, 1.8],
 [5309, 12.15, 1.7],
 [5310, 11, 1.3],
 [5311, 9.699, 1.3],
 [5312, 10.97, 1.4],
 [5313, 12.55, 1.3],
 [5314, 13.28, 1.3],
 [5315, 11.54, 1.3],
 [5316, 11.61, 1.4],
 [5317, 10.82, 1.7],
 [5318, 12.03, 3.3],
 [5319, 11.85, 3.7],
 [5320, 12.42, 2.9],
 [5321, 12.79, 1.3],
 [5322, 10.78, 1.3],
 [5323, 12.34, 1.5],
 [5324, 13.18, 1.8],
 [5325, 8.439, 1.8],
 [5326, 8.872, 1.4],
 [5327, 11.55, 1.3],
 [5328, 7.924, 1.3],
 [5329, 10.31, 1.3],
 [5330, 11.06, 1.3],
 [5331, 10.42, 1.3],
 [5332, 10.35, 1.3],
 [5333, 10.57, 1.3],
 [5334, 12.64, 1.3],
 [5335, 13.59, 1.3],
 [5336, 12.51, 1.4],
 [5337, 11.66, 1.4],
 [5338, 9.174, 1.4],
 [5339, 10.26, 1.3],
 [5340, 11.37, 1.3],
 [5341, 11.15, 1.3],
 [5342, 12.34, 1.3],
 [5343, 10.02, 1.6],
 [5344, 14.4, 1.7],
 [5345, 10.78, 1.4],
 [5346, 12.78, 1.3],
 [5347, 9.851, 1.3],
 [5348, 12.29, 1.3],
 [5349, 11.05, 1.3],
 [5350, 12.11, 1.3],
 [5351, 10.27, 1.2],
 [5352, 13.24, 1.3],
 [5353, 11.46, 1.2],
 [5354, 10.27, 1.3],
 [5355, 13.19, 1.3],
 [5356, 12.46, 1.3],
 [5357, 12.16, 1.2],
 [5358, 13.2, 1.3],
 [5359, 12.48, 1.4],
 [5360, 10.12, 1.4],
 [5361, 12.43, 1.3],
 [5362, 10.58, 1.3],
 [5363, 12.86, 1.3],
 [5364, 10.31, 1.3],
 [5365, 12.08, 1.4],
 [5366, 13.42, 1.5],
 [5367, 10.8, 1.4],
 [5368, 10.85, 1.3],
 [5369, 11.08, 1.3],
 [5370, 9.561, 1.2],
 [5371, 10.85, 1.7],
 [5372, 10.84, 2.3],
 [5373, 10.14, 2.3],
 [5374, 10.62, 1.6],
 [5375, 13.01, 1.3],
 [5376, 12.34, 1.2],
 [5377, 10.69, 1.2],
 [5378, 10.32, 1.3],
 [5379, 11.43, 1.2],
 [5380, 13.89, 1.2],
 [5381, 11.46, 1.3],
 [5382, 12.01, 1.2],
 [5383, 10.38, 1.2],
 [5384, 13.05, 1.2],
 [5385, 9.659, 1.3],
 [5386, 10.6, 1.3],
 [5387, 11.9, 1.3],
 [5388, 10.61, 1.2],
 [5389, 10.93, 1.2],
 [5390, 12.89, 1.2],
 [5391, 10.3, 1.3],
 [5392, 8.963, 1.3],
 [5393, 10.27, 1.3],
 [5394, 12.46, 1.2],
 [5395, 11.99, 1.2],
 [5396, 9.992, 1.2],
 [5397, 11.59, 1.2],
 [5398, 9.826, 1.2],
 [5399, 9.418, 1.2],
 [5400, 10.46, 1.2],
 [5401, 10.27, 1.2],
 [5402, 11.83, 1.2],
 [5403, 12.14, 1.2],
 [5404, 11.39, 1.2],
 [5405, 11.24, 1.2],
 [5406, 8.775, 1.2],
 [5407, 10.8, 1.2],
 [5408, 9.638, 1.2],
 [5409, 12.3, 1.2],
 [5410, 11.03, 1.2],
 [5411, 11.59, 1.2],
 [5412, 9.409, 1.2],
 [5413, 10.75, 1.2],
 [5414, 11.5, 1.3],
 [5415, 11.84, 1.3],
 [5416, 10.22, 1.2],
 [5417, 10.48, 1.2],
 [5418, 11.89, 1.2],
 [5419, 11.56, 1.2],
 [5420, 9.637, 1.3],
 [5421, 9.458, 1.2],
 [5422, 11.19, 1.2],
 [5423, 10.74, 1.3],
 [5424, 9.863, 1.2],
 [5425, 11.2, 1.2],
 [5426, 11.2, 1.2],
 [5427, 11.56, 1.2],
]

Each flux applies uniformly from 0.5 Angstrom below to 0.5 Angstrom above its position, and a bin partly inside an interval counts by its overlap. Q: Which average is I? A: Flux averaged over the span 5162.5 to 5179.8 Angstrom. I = 10.1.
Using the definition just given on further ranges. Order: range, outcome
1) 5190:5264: 10.9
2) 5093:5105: 11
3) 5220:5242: 10.8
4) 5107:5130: 10.8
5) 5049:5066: 11.6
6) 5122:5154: 11.1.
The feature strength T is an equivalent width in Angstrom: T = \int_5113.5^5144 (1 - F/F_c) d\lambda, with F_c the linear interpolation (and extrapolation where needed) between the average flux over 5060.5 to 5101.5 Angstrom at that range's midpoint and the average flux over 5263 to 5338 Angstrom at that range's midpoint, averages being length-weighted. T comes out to 0.7 Angstrom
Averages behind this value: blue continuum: 11.4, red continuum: 11.2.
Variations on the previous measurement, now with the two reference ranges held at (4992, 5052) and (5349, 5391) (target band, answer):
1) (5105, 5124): 0.71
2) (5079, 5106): -0.10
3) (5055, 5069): -0.54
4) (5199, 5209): 1.15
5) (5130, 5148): -0.01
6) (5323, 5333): 0.97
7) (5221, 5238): 0.96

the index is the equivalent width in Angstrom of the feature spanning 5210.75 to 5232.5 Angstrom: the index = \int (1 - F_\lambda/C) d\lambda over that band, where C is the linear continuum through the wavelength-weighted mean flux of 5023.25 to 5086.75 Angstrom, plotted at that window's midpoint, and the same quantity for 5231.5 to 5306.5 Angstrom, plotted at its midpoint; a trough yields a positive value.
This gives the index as -0.3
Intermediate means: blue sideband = 11.5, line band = 11.3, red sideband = 11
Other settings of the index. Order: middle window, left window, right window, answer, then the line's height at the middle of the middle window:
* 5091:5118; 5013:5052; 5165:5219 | -0.2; 10.9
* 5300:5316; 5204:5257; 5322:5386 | -0.6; 11.1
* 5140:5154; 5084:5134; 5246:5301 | -0.2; 11.1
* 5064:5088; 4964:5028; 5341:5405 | 0.1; 11.3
